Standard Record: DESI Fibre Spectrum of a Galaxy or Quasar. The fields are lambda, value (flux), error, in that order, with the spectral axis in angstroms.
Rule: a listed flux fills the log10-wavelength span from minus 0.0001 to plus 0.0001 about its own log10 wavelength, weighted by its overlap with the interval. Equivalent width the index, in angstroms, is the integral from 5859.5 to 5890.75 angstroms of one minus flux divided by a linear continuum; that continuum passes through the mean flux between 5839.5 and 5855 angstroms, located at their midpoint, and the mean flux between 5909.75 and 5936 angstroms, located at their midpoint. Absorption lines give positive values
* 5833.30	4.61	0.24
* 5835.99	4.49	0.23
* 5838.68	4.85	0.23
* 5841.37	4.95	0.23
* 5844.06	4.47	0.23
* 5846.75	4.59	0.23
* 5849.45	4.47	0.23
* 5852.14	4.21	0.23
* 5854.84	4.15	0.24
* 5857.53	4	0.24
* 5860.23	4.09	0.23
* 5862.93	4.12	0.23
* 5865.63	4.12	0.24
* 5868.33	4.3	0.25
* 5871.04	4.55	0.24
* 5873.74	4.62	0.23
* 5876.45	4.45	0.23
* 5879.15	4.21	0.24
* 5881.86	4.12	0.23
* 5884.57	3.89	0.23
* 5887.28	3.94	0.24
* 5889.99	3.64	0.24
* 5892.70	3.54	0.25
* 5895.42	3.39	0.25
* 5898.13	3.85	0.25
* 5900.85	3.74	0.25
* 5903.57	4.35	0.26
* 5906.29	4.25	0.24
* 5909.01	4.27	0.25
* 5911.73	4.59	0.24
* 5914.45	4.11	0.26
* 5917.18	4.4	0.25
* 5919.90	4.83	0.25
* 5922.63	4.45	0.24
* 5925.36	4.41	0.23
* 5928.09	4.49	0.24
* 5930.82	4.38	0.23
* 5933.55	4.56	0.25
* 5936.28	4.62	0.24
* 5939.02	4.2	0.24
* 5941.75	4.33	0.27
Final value 2.2 angstroms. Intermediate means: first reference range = 4.51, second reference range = 4.47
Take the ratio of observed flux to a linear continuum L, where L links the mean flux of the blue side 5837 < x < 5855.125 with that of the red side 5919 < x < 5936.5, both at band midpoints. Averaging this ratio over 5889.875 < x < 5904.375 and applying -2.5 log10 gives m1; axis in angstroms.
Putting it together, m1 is 0.21 mag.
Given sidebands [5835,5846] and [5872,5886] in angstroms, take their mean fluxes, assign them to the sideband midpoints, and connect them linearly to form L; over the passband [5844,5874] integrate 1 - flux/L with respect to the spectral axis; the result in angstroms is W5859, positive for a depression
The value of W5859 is 1.3 angstroms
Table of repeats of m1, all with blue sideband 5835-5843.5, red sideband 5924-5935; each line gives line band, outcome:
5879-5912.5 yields 0.15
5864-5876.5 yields 0.06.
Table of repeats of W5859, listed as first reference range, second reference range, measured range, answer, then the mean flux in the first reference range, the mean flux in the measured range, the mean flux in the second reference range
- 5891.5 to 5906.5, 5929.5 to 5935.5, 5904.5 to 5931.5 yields -1.4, 3.82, 4.42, 4.49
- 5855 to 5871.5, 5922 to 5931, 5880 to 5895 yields 1.6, 4.17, 3.81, 4.44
